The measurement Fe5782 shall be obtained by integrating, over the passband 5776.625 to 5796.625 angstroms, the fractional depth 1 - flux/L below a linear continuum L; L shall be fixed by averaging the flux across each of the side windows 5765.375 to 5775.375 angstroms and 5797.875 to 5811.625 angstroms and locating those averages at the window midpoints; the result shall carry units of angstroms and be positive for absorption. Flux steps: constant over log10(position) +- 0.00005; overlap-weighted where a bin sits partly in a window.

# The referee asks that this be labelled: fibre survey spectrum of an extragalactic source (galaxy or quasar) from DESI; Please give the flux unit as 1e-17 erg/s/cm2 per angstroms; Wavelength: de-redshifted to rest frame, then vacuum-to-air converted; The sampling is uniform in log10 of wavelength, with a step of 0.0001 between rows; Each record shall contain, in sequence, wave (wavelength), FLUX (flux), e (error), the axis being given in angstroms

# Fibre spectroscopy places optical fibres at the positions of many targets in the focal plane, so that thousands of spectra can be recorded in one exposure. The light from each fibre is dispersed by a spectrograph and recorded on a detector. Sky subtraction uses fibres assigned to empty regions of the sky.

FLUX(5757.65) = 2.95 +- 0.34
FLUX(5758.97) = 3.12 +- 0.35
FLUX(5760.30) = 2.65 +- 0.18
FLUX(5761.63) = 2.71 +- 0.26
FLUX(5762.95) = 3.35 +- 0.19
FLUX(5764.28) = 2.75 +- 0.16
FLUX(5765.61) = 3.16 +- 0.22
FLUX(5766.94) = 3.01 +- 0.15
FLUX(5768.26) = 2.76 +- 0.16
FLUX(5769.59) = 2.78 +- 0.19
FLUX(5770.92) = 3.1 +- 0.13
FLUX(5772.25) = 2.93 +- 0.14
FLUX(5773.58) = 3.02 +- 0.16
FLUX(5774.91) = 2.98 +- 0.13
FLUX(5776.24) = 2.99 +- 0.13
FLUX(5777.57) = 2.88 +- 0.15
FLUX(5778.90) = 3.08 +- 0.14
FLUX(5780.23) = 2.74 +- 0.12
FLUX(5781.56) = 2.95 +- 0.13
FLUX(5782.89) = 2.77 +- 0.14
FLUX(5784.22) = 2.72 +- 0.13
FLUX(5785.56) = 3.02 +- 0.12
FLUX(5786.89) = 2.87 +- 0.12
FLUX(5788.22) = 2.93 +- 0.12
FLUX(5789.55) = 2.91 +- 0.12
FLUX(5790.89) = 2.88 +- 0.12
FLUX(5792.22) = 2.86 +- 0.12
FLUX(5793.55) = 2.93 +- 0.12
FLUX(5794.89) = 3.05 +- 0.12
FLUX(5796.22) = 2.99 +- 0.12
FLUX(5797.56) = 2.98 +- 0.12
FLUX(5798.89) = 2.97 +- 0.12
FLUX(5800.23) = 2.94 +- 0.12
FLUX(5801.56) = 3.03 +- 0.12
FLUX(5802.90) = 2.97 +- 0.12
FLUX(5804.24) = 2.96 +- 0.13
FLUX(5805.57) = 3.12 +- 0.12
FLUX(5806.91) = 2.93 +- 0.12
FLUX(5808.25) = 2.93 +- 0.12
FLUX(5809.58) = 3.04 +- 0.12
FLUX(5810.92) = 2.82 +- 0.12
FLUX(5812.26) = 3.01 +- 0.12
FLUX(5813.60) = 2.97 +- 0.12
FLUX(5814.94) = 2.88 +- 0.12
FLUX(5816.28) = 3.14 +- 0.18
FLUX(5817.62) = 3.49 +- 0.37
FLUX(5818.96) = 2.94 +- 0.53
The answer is 0.4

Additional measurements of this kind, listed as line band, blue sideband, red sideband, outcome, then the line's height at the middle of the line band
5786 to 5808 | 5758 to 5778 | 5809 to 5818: 0.3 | 3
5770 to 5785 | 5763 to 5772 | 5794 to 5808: 0.2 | 2.96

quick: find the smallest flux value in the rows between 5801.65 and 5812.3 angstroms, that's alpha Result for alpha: 2.82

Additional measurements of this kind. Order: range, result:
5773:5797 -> 2.72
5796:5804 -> 2.94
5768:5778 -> 2.76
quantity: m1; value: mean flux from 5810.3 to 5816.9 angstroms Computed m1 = 2.96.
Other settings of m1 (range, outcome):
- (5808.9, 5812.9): 2.96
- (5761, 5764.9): 2.94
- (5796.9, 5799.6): 2.98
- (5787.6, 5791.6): 2.91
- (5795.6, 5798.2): 2.98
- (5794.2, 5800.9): 2.99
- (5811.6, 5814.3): 2.99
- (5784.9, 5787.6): 2.95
